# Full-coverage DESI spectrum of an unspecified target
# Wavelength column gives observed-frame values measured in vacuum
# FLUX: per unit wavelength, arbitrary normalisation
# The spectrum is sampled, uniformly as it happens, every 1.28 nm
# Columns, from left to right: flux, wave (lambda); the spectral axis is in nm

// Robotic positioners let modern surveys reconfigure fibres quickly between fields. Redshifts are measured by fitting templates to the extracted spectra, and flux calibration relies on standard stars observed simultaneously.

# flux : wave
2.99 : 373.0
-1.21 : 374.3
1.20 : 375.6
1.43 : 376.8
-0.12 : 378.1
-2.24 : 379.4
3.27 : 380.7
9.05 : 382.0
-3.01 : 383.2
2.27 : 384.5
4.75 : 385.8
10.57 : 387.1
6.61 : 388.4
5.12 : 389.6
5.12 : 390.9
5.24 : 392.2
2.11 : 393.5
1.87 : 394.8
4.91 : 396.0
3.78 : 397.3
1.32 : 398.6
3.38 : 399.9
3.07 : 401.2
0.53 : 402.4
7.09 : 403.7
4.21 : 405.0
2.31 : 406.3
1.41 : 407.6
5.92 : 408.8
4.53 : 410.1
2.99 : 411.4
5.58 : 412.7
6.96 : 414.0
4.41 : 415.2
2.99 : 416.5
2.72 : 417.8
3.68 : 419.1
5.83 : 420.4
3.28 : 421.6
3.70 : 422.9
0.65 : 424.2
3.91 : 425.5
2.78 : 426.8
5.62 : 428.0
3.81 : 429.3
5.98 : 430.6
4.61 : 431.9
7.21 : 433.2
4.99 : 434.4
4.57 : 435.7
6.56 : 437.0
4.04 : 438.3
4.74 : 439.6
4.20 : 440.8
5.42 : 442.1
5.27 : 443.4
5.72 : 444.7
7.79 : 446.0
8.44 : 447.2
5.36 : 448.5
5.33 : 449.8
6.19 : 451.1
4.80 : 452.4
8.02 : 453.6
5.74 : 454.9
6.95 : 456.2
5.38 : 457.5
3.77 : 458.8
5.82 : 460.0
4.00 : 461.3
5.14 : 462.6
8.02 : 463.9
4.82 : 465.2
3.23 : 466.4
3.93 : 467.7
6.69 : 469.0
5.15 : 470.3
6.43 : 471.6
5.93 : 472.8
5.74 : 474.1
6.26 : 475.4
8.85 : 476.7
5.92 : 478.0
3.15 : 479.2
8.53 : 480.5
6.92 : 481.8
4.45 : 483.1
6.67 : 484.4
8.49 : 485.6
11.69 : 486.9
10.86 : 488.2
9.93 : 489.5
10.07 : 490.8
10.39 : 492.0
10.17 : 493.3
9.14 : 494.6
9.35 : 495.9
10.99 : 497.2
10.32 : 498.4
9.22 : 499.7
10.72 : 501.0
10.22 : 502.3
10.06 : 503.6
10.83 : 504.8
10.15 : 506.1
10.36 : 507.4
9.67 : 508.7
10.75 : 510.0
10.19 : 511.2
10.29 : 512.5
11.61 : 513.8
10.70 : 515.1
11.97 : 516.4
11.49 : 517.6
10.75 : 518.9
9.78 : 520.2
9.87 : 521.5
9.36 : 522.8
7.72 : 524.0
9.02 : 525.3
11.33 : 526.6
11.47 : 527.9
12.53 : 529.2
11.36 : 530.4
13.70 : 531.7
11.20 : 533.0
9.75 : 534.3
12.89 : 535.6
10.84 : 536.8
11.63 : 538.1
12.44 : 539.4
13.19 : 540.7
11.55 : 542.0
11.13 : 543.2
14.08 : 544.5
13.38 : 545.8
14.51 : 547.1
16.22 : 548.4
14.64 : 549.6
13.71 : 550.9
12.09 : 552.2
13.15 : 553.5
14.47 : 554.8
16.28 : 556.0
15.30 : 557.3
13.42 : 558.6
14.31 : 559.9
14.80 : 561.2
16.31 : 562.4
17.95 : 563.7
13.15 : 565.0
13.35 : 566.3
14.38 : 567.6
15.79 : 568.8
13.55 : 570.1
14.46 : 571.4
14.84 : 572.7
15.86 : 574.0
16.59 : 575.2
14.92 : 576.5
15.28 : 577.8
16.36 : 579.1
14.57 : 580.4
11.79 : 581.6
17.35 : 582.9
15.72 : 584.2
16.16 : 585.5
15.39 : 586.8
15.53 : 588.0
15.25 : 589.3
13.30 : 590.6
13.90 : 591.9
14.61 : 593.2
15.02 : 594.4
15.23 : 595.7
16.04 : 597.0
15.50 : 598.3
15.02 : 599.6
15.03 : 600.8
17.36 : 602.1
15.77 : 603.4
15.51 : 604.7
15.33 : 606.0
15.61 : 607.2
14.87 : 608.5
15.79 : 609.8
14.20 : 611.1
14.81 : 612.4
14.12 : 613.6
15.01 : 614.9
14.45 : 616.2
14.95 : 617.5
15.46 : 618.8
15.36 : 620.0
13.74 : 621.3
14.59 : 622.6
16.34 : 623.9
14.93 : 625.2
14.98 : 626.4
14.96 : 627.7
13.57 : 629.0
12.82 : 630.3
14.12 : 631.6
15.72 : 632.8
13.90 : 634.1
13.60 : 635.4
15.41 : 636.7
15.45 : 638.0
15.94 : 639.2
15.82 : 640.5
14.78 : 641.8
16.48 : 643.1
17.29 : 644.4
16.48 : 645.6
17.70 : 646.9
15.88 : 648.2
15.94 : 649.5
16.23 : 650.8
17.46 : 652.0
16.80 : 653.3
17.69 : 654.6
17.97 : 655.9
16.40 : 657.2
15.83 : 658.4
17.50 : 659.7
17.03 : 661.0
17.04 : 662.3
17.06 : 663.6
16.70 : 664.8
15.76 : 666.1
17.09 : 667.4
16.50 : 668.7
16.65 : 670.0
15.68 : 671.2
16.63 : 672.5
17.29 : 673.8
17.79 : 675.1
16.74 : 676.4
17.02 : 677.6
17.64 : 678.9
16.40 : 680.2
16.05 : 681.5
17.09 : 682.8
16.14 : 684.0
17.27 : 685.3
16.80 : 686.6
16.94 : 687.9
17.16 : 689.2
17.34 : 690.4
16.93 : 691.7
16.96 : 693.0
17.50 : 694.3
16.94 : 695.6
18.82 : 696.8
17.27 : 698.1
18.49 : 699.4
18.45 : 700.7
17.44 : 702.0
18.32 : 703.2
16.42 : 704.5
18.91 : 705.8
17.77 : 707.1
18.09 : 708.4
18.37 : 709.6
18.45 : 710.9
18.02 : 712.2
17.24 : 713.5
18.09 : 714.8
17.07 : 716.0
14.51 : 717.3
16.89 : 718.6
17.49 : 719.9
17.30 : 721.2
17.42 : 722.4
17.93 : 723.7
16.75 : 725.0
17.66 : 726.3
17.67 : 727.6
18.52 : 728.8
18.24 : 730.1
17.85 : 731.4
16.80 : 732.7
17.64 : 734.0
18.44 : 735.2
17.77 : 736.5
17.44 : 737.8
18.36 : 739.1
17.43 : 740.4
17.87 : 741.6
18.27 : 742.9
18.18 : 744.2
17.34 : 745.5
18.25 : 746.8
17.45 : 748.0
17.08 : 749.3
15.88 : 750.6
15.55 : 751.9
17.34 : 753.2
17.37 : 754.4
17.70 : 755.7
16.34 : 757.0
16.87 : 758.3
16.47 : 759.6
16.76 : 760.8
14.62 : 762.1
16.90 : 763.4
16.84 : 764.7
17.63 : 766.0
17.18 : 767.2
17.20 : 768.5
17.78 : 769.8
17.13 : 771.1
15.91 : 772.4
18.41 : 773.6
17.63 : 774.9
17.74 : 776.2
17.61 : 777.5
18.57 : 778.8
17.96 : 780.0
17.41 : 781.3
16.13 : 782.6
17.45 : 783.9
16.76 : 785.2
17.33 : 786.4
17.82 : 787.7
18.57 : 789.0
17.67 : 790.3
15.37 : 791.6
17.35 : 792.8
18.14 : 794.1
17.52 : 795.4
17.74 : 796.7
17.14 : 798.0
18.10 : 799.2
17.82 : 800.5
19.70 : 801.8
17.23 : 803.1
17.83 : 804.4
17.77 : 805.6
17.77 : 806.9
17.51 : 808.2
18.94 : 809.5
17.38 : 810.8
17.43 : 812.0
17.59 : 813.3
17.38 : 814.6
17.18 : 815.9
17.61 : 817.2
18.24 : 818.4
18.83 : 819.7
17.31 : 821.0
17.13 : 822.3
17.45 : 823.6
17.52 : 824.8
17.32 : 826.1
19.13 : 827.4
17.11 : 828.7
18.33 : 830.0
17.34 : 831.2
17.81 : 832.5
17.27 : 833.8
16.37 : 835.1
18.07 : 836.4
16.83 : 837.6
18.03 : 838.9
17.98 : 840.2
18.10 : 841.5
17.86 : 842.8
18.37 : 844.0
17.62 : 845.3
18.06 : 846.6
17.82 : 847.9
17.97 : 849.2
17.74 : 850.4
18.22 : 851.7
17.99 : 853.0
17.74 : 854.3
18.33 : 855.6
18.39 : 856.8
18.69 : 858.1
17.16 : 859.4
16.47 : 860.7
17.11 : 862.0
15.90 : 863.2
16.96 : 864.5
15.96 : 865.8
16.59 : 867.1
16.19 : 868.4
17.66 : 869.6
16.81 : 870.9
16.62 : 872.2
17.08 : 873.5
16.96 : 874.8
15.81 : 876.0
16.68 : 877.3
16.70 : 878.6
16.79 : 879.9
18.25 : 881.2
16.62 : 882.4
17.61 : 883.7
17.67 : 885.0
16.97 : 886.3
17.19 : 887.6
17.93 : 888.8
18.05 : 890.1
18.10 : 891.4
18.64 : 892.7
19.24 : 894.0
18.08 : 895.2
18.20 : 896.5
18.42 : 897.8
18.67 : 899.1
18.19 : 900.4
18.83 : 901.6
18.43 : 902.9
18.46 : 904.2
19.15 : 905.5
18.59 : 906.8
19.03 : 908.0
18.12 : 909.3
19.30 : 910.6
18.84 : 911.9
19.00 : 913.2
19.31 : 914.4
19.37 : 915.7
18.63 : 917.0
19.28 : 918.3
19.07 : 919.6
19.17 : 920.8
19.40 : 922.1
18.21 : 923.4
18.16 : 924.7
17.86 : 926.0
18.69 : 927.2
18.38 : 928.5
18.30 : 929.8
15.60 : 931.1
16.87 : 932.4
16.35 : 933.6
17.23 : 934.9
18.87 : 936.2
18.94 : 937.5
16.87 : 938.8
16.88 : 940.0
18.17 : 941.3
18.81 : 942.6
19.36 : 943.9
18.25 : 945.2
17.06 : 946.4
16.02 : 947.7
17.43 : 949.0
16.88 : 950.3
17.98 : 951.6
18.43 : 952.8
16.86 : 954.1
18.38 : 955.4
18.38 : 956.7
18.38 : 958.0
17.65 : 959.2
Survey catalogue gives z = 0.22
